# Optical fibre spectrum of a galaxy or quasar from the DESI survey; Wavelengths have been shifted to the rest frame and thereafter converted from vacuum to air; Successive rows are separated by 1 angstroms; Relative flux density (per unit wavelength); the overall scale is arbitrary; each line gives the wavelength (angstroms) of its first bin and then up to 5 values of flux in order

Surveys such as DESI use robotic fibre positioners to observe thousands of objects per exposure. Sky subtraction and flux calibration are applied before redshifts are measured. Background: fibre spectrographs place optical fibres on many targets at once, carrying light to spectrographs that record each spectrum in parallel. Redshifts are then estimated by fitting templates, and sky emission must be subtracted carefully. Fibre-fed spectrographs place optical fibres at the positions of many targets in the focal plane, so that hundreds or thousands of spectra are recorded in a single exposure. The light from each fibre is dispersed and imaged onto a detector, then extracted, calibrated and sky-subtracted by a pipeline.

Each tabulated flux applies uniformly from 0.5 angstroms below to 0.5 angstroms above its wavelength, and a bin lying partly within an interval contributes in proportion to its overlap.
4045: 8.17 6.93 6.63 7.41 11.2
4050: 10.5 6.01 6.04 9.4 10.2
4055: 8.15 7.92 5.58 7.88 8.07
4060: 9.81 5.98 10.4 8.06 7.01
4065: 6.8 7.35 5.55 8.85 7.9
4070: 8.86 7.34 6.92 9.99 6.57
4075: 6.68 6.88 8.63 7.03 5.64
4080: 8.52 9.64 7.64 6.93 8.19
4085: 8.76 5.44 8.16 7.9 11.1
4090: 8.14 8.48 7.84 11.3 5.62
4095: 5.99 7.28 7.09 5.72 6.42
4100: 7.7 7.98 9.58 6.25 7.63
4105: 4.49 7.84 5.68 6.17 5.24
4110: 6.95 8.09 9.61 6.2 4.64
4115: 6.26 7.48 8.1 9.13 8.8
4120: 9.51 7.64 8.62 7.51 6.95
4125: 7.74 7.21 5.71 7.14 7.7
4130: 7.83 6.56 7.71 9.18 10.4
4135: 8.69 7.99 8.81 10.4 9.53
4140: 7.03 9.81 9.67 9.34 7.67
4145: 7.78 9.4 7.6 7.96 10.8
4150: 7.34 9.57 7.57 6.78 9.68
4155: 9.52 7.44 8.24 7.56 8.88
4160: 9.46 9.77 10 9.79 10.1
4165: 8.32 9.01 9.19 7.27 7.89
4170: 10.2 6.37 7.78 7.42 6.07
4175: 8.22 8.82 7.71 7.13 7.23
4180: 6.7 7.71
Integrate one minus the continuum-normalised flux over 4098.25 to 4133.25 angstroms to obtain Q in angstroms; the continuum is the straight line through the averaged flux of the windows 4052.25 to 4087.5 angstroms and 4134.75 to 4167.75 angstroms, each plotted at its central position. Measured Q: 4.3 angstroms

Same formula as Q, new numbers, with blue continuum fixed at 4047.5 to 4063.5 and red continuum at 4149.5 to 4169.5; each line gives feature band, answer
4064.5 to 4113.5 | 5.4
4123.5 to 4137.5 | 1.2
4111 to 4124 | 1.1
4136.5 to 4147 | -0.3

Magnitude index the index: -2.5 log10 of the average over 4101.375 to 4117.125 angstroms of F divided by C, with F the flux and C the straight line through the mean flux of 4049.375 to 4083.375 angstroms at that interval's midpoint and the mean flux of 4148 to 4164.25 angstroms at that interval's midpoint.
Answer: 0.21 mag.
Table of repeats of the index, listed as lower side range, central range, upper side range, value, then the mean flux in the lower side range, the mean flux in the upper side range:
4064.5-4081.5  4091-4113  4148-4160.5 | 0.109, 7.6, 8.55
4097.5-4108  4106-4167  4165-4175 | -0.105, 6.89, 7.95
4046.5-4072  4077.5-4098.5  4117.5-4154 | 0.048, 7.94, 8.33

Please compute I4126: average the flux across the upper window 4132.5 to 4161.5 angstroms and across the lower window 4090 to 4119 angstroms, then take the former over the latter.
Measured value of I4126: 1.2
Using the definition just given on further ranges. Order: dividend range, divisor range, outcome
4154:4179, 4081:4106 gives 1.11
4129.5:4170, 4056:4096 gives 1.12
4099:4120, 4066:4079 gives 0.96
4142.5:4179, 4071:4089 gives 1.09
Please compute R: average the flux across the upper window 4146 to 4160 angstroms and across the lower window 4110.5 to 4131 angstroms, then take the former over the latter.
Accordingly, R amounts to 1.1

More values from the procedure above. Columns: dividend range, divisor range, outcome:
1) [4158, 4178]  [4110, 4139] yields 1.07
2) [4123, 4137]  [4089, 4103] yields 1.01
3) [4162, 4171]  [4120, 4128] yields 1.19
